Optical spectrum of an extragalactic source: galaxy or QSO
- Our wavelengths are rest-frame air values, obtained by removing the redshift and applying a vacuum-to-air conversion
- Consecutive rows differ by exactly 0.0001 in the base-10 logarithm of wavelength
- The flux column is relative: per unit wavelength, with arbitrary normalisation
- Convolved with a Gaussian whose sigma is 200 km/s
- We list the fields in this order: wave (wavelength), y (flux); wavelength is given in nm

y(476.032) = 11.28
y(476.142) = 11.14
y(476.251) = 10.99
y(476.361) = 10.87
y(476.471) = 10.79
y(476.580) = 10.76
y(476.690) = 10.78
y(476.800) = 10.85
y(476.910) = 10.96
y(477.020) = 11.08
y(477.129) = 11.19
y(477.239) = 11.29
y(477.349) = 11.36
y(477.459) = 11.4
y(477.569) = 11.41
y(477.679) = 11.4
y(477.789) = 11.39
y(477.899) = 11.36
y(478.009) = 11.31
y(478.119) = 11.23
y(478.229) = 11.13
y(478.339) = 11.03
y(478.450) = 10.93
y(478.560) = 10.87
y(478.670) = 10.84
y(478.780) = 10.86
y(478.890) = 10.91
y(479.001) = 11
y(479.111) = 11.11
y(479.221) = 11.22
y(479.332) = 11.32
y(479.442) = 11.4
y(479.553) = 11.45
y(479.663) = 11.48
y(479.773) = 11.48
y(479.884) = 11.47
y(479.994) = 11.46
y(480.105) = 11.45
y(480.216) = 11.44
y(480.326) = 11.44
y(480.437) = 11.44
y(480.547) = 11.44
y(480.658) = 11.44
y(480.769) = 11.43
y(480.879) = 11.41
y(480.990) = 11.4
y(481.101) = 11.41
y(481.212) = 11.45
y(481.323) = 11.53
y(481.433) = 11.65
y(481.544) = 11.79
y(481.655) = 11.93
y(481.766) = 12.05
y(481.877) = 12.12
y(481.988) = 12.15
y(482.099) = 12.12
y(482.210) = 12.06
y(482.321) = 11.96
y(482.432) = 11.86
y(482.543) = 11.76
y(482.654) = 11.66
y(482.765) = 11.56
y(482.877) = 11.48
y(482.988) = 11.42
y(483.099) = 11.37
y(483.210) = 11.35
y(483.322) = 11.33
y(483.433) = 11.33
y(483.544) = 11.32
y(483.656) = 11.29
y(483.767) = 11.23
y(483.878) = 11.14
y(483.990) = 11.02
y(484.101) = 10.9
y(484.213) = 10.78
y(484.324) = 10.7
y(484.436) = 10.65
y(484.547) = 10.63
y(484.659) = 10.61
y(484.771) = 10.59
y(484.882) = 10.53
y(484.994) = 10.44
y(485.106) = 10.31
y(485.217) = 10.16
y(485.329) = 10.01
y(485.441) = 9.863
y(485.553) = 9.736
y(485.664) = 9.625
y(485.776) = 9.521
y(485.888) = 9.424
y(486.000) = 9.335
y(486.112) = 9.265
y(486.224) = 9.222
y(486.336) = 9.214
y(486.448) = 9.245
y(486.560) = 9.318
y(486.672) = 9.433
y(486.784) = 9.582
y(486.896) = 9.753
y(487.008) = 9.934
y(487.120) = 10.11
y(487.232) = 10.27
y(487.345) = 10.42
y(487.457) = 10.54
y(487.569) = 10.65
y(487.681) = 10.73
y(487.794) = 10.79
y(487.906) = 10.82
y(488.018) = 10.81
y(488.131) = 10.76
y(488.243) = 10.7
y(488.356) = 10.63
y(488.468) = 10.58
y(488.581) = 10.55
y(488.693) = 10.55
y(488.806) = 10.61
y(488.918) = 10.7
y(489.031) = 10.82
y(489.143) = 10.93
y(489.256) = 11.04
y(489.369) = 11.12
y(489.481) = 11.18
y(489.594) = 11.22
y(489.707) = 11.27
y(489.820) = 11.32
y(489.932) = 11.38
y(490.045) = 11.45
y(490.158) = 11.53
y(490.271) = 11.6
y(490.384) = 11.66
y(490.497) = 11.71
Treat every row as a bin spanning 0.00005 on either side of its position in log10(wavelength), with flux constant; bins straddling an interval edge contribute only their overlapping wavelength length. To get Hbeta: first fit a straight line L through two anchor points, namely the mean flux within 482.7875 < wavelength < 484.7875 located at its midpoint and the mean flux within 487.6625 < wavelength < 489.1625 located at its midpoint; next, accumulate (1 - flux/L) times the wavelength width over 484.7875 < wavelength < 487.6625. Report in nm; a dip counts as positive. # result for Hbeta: 0.270 nm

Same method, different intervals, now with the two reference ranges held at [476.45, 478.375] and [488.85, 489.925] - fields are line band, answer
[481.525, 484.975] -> -0.073 nm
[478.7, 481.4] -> -0.049 nm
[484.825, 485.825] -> 0.098 nm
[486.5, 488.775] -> 0.153 nm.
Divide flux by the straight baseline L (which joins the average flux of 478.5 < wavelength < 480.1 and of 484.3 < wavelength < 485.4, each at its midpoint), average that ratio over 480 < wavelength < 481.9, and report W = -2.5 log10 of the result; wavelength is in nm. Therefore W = -0.06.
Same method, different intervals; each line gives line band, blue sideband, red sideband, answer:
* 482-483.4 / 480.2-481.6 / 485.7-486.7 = -0.088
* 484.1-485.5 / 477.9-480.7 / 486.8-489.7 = 0.043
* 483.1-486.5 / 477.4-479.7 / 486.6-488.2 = 0.022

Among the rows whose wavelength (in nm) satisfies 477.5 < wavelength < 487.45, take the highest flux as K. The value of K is 12.15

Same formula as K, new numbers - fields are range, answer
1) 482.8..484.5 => 11.48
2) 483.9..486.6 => 11.02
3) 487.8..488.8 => 10.82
